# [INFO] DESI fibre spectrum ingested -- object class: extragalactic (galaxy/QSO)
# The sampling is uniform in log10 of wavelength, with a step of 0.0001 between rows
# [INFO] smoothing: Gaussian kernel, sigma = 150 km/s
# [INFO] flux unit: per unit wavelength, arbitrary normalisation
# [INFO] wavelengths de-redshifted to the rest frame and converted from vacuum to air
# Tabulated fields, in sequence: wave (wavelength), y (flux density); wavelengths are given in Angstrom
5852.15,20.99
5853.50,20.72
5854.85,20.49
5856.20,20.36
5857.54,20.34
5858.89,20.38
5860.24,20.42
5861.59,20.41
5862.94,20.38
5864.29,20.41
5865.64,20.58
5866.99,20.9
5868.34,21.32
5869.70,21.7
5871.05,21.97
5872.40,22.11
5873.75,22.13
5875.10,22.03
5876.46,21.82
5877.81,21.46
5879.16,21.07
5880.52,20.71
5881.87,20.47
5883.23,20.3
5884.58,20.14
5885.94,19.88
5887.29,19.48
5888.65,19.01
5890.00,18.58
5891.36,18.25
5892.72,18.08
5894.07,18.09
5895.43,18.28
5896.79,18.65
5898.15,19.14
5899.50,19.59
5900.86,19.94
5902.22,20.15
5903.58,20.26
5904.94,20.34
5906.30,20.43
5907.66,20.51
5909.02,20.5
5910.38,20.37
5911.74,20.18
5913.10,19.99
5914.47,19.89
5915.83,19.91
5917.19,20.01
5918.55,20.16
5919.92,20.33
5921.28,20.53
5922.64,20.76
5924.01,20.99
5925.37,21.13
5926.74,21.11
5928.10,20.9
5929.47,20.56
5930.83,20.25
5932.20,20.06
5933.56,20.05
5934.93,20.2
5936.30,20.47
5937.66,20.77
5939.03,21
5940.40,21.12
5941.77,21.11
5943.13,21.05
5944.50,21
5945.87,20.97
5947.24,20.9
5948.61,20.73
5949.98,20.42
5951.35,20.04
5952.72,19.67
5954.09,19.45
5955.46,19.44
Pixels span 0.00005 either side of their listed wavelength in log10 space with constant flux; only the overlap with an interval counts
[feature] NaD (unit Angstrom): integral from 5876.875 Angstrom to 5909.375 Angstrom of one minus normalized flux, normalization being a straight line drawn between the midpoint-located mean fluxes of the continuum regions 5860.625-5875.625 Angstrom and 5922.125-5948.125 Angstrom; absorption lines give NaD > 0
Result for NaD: 2.1 Angstrom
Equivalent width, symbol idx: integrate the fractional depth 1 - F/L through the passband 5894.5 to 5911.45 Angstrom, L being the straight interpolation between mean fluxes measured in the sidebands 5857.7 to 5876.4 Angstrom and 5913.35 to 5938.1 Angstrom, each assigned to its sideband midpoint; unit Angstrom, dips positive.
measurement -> 0.71 Angstrom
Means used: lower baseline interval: 21.1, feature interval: 19.8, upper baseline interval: 20.4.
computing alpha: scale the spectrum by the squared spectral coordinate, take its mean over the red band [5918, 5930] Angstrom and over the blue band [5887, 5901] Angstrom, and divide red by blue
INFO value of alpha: 1.11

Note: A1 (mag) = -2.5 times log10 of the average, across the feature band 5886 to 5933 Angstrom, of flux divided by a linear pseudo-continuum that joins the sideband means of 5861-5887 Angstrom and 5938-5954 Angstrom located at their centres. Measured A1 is 0.05 mag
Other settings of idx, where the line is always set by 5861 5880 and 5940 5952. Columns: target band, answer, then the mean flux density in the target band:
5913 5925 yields 0.4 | 20.3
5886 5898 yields 1.4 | 18.6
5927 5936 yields 0.2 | 20.4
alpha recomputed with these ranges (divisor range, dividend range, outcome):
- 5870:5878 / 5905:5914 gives 0.94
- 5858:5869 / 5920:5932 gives 1.03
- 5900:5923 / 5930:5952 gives 1.03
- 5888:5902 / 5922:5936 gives 1.11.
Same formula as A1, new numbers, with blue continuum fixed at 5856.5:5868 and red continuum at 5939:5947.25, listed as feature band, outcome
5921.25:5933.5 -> 0.013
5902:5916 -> 0.030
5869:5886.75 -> -0.030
